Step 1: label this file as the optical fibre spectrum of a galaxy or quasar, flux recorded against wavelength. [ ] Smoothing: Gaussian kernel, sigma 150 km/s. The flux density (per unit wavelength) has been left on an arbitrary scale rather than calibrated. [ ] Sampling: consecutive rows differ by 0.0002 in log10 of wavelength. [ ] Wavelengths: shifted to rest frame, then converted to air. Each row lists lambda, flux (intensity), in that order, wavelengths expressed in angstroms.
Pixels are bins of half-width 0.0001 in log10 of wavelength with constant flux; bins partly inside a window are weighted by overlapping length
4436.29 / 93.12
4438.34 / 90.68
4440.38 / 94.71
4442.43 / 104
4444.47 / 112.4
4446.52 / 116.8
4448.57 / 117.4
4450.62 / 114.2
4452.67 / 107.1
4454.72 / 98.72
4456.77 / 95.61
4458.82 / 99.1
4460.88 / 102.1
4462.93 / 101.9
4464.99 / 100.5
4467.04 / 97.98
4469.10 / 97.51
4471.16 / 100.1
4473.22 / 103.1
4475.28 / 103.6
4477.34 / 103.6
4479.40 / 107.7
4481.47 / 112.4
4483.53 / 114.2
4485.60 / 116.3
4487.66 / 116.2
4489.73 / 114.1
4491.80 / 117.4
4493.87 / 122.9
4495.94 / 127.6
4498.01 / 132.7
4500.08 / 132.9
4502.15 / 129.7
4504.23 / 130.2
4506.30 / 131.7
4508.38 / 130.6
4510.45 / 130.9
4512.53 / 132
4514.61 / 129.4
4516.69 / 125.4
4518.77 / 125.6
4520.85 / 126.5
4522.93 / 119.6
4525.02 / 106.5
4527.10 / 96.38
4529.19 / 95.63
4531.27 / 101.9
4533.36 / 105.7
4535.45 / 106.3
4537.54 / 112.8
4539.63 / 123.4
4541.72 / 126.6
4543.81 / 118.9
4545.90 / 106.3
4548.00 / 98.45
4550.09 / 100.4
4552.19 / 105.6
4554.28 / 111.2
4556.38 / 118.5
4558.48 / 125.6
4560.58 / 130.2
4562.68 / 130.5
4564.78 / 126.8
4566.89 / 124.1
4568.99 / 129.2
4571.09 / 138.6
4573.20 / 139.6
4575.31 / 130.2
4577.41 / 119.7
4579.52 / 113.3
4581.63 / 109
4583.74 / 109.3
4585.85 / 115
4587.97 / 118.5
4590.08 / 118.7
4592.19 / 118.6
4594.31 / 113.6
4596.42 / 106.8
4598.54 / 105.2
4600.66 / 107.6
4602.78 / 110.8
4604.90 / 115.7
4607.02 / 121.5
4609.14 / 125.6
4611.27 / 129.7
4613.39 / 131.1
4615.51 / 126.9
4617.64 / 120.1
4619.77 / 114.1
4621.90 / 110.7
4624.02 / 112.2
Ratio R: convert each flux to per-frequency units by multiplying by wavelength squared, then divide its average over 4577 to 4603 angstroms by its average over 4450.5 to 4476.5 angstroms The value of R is 1.2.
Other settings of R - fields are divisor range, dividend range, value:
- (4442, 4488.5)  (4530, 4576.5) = 1.16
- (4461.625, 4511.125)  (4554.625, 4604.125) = 1.08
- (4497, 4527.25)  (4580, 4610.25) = 0.94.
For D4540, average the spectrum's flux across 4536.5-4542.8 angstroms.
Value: 121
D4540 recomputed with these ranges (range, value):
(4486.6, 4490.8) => 115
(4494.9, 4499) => 130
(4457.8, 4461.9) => 100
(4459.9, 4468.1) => 101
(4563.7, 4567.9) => 125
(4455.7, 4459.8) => 97.5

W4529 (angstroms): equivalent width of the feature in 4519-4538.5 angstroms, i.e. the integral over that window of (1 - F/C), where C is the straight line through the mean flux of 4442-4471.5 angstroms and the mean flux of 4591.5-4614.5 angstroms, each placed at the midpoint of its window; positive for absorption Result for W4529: 0.3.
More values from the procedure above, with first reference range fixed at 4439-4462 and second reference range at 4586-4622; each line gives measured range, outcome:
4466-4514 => -4.0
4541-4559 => 0.2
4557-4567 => -1.2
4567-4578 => -1.6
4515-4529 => -0.6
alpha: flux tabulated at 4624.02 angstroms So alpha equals 112.2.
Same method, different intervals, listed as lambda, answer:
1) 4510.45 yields 130.9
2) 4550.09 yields 100.4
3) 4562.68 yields 130.5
